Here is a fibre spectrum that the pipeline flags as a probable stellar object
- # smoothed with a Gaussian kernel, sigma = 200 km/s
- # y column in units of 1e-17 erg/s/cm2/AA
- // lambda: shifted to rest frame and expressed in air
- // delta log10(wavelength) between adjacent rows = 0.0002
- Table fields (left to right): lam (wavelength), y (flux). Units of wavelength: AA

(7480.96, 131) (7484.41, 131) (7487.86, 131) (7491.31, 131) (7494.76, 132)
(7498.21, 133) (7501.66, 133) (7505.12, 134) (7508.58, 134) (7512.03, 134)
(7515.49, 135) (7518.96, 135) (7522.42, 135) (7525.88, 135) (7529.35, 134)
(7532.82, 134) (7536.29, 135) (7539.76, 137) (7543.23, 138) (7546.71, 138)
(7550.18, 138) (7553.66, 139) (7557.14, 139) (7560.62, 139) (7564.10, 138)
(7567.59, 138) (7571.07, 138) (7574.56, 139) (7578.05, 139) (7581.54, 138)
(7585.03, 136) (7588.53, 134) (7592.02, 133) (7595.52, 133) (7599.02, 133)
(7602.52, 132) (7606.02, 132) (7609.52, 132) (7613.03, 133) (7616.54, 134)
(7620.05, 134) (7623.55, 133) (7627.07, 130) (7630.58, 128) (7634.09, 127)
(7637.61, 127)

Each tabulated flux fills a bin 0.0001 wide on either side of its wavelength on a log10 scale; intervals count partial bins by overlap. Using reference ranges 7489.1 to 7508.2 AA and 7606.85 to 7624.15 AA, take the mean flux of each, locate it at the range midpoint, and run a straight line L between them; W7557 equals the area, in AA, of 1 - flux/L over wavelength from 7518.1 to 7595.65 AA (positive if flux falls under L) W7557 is -2.2 AA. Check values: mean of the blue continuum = 133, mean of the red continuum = 133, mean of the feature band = 137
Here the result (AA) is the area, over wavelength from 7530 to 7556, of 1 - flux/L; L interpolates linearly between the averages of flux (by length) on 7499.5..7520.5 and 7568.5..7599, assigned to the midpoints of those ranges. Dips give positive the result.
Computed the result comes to -0.4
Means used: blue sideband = 134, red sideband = 136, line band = 137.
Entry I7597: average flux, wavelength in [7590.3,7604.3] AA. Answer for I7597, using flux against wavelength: 133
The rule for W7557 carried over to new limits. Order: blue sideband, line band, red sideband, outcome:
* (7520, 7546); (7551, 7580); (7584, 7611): -0.9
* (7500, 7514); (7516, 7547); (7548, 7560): 0.2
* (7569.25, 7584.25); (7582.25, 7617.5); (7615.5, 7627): 0.6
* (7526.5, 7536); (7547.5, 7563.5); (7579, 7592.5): -0.4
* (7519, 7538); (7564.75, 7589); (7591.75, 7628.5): -0.8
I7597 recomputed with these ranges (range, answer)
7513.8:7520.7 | 135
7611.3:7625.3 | 134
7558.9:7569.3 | 138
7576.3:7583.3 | 139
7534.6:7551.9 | 137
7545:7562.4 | 139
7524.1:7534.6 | 134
